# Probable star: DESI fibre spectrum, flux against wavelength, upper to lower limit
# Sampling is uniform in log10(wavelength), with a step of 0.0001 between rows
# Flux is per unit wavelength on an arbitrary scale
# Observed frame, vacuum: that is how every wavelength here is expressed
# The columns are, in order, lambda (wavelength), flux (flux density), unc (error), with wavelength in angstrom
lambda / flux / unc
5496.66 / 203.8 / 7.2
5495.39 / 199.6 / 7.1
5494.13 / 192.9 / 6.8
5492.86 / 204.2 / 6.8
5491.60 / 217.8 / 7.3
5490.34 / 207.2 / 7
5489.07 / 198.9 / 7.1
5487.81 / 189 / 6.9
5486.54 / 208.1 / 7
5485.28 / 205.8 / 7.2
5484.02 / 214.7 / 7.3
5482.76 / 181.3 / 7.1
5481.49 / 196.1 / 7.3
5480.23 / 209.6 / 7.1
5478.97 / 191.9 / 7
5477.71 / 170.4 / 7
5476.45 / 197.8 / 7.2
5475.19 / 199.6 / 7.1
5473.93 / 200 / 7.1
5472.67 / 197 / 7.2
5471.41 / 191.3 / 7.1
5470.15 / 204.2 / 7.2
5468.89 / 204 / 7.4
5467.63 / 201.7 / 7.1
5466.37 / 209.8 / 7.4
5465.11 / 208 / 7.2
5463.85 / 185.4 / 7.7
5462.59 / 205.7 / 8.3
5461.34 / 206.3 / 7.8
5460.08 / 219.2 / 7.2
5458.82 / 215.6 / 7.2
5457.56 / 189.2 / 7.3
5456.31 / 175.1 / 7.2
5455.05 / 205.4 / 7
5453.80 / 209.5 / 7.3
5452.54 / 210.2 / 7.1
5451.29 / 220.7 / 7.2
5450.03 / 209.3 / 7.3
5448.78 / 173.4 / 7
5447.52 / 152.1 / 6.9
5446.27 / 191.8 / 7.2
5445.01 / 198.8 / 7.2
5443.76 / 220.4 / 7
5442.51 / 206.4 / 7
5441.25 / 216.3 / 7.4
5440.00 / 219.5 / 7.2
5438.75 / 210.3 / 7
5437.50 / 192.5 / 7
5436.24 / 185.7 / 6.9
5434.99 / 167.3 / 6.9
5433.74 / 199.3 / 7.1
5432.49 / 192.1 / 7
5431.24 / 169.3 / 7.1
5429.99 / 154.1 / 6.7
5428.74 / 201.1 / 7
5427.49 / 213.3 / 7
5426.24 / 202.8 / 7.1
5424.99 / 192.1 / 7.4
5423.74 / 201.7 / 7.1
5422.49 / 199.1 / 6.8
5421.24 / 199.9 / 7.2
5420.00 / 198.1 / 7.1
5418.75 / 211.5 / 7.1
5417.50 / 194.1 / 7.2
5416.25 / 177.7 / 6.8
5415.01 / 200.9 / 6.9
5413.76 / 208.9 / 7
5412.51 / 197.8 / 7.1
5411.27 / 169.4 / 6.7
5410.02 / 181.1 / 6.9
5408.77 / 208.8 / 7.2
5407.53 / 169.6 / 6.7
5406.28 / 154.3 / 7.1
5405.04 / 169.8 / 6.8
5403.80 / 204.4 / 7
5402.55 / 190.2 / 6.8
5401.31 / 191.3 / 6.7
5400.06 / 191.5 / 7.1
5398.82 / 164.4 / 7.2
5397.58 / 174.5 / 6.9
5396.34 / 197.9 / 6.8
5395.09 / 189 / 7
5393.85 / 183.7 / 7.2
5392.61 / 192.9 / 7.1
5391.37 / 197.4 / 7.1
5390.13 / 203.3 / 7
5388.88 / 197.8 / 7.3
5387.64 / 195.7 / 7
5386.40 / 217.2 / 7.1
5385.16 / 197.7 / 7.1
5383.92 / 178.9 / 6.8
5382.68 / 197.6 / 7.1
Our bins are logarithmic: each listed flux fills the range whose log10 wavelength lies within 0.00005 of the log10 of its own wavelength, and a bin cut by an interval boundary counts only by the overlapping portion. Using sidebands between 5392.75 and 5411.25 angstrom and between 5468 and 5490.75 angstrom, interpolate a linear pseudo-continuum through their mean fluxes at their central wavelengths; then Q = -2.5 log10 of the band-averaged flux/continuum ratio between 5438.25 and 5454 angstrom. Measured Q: -0.06 mag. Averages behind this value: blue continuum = 183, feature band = 203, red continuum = 198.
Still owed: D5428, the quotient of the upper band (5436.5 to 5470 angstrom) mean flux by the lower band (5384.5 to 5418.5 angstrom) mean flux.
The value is 1.06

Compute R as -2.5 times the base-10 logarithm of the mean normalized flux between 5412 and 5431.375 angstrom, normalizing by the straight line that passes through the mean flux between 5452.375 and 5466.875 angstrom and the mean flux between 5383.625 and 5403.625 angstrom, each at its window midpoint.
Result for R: 0.00 mag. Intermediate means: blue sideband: 192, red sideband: 203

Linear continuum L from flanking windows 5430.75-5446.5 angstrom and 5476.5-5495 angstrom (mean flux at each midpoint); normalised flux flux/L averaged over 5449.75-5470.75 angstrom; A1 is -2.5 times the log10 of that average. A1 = -0.03 mag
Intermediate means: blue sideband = 198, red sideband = 199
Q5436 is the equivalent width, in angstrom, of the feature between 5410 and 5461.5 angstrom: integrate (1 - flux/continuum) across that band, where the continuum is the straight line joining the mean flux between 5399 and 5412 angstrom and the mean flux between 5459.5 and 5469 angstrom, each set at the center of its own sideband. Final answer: -0.7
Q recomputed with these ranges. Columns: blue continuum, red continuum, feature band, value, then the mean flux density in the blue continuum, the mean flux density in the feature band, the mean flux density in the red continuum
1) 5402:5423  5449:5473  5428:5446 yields 0.01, 190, 195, 203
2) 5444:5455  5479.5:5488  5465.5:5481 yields 0.01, 197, 198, 201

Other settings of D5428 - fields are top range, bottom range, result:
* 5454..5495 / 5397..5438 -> 1.06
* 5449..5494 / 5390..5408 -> 1.09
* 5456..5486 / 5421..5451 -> 1.02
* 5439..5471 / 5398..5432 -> 1.07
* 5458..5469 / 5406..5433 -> 1.08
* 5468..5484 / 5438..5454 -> 0.97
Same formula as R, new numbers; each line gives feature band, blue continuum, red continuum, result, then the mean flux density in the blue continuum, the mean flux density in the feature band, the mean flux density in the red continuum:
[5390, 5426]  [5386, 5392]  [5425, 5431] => 0.04 mag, 202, 190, 191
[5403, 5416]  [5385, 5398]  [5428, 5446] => 0.05 mag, 195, 186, 195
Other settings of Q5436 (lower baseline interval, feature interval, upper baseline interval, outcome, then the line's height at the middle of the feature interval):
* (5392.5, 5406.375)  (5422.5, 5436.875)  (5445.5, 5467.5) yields 0.21 angstrom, 192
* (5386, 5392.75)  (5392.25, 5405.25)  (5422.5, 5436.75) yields 0.74 angstrom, 198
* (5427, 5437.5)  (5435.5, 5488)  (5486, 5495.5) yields -1.69 angstrom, 194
